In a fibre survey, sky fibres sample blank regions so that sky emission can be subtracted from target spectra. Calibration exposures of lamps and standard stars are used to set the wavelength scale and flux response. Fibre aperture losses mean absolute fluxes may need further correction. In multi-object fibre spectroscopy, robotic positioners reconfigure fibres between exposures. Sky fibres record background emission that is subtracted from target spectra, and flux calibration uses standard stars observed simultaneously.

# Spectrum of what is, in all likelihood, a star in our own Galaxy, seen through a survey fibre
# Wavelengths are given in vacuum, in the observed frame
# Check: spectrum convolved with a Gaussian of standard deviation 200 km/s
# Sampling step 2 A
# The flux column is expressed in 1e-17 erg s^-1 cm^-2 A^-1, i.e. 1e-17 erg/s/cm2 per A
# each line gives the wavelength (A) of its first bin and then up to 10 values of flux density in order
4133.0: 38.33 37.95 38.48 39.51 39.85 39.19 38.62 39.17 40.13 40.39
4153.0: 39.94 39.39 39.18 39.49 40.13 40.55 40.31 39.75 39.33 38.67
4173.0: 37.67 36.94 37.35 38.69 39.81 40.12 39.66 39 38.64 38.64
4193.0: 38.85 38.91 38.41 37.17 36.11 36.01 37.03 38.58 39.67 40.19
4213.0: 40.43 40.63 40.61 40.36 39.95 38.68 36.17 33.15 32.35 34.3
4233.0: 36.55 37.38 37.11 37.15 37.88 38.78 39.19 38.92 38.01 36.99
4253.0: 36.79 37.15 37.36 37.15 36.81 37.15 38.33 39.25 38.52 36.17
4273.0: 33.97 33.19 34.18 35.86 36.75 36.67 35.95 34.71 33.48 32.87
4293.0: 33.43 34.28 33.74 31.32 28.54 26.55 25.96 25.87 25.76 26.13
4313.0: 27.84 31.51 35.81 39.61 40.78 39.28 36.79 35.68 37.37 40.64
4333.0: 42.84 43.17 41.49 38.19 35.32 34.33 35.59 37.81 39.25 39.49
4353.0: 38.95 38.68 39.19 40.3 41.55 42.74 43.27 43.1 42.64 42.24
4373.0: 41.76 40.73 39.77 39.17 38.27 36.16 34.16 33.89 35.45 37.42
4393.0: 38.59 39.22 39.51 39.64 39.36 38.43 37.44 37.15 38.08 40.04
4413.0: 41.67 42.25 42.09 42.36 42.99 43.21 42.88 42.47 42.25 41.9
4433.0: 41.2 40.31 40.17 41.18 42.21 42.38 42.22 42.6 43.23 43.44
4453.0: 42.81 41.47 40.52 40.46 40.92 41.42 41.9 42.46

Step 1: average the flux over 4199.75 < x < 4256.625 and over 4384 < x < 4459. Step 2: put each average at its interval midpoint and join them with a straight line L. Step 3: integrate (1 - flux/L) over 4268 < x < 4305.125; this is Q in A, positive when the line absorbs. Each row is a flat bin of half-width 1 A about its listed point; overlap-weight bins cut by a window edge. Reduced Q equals 4.7 A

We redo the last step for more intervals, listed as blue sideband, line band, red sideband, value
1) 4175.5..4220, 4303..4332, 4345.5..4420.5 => 4.44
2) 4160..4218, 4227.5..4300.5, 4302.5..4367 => 3.34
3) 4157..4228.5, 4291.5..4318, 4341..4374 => 6.51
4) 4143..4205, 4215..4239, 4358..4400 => 1.18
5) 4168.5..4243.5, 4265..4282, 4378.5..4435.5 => 1.08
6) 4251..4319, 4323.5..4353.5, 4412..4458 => -1.44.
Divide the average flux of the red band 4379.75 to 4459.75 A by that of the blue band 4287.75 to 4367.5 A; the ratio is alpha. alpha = 1.12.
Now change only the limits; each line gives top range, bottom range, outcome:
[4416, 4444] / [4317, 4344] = 1.08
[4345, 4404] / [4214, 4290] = 1.06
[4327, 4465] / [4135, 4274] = 1.05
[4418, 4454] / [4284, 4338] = 1.24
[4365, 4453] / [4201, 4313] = 1.14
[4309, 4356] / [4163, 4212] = 0.96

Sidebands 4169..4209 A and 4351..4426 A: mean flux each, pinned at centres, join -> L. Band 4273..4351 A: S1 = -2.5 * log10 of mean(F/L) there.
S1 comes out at 0.13 mag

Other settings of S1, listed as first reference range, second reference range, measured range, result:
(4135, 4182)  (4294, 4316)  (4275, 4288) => -0.16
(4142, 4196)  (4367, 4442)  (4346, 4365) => 0.00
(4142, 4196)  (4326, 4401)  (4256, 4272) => 0.04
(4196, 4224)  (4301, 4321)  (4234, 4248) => -0.06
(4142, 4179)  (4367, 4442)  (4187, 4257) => 0.04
